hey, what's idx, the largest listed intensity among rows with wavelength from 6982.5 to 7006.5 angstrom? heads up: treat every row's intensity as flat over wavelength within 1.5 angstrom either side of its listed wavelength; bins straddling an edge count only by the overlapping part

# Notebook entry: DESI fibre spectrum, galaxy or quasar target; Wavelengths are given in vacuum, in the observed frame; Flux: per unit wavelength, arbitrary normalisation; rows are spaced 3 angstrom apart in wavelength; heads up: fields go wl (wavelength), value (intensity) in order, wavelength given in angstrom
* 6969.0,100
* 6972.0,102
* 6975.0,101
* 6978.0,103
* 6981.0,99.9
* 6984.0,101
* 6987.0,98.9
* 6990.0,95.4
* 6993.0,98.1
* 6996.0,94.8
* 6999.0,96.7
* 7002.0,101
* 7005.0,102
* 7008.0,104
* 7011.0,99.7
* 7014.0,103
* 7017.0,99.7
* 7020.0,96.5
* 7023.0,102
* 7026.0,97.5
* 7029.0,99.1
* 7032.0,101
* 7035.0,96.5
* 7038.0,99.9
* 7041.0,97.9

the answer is 102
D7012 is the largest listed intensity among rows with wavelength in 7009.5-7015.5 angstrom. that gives 103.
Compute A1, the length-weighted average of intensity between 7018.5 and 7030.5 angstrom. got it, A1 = 98.8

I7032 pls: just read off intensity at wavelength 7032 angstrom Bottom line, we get 101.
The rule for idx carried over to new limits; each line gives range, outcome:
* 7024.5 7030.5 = 99.1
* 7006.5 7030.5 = 104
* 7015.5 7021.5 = 99.7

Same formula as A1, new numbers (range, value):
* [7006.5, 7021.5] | 101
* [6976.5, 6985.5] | 101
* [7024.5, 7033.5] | 99.2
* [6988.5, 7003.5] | 97.2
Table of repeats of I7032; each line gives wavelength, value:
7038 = 99.9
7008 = 104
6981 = 99.9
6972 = 102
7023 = 102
